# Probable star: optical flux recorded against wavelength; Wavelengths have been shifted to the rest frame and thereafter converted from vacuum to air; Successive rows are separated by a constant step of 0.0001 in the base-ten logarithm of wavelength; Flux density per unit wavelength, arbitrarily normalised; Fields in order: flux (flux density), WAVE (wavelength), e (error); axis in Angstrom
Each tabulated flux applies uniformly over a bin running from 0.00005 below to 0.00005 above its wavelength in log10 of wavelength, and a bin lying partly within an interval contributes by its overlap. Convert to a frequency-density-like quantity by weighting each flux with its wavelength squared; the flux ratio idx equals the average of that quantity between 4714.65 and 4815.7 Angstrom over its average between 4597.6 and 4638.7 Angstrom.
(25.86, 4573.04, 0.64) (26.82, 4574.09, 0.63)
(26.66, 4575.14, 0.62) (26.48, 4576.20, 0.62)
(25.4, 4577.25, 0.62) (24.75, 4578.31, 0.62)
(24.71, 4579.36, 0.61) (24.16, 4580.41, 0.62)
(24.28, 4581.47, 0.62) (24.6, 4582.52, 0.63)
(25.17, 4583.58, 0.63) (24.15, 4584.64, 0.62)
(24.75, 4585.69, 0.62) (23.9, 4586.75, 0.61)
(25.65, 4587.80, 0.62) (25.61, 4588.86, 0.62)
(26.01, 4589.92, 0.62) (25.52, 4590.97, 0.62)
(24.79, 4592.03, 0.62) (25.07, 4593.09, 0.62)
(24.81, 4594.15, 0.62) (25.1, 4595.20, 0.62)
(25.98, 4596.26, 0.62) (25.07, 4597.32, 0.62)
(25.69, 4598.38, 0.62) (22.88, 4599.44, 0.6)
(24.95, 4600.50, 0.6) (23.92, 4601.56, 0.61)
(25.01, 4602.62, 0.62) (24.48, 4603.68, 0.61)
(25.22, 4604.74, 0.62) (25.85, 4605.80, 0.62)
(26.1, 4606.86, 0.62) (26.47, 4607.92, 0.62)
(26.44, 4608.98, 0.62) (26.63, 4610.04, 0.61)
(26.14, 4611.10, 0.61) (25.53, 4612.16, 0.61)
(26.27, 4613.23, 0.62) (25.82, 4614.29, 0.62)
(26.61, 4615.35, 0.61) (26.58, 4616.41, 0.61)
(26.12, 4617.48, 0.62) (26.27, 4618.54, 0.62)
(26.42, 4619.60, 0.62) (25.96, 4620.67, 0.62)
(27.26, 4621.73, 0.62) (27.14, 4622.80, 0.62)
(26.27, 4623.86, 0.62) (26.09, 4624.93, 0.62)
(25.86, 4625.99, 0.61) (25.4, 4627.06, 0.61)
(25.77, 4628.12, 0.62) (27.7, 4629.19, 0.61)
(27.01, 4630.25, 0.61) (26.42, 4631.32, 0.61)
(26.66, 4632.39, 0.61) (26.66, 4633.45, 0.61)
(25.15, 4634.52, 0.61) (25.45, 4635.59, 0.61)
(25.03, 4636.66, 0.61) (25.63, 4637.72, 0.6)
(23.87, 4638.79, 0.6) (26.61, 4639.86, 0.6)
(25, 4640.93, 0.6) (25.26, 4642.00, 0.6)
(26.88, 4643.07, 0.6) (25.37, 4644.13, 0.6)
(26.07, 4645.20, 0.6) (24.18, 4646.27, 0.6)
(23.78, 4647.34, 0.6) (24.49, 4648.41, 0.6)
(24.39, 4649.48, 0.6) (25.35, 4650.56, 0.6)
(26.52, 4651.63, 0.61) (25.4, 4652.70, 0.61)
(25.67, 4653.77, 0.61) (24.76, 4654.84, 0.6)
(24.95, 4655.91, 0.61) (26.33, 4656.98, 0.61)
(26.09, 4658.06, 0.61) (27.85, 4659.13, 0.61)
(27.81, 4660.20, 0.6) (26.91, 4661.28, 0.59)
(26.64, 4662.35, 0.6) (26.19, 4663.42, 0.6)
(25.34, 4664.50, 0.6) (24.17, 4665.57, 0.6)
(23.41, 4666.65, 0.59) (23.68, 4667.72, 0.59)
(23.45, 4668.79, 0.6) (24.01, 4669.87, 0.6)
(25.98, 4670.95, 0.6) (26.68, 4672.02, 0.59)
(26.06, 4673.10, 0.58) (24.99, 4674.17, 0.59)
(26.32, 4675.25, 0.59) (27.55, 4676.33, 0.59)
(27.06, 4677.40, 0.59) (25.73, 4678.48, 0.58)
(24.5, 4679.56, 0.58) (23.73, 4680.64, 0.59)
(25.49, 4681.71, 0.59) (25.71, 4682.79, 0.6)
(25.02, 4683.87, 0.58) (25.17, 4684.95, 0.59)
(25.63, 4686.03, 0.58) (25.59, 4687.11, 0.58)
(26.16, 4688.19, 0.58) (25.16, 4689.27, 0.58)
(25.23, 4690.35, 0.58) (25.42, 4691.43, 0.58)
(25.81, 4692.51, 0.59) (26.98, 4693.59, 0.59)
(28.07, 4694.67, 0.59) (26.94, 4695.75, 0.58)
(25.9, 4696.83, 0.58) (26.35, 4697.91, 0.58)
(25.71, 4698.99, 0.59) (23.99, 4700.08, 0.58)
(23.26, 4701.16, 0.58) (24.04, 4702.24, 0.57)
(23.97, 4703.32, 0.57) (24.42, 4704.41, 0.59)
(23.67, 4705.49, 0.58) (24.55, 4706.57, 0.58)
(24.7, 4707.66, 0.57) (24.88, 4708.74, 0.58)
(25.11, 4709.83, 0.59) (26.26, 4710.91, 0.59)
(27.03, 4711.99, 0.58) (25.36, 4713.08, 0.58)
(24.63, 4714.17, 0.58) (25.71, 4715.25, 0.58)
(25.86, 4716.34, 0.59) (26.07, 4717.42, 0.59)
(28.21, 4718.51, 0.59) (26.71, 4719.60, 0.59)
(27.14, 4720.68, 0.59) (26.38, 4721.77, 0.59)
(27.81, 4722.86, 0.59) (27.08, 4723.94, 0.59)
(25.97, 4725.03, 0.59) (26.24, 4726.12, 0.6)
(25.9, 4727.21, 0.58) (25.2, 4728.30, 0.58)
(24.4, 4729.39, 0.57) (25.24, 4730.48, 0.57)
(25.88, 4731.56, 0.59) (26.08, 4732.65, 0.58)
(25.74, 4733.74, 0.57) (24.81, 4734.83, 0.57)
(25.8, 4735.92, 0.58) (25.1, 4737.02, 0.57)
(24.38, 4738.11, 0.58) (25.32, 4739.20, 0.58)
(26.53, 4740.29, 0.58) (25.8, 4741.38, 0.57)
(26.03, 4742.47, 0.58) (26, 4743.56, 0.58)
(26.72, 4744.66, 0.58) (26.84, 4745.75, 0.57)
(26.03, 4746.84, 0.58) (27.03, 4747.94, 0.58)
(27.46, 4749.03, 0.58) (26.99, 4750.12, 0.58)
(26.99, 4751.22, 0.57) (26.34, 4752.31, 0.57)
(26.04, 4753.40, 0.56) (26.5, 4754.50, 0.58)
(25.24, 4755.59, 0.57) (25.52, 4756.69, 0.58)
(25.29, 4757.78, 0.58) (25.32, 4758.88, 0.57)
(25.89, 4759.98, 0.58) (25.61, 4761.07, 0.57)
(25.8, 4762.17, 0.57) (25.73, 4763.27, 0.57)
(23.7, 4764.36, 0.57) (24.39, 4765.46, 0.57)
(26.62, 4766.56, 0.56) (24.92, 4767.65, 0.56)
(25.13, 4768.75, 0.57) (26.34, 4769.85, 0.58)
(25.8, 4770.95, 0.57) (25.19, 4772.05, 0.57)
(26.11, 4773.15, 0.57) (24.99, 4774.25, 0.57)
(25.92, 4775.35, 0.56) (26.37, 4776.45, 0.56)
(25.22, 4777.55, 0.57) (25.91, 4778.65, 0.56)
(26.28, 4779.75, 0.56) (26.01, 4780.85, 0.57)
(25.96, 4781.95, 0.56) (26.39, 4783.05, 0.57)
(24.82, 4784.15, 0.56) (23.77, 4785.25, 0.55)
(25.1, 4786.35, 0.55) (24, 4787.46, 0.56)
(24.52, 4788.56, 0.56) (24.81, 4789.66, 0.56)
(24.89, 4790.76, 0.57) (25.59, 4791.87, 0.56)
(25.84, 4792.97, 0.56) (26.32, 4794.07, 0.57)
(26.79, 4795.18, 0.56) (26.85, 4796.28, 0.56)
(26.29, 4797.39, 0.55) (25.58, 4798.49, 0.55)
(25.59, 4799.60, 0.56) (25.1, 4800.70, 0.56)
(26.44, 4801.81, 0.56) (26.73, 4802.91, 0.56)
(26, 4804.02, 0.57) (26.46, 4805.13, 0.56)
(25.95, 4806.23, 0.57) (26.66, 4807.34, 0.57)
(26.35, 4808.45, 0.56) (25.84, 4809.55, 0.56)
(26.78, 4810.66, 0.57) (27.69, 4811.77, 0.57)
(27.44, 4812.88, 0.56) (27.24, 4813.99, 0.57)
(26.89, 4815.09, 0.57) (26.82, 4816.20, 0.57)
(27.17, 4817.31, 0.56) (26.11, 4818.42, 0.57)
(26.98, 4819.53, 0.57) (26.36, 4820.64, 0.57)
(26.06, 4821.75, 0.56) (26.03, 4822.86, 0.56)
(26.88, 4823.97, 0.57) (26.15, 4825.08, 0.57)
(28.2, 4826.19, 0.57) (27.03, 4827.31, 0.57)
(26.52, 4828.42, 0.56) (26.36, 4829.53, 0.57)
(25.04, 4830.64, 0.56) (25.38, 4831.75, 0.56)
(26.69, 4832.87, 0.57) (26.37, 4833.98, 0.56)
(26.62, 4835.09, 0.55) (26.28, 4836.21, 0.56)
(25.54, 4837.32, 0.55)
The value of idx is 1.07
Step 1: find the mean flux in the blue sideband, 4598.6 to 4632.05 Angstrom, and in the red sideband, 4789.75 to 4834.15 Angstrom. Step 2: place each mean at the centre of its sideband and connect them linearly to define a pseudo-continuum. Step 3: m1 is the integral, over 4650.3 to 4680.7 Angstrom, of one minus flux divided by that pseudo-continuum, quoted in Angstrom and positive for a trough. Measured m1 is 0.5 Angstrom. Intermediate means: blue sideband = 26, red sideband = 26.4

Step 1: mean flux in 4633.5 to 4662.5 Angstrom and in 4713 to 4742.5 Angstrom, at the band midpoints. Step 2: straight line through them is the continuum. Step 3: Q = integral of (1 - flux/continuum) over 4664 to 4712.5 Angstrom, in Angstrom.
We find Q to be 0.9 Angstrom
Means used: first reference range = 25.6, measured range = 25.3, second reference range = 25.9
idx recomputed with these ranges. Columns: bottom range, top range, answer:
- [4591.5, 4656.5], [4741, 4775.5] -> 1.07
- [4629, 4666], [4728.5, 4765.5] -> 1.05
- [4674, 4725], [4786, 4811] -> 1.05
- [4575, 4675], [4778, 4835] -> 1.11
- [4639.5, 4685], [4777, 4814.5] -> 1.08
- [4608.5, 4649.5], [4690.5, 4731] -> 1.03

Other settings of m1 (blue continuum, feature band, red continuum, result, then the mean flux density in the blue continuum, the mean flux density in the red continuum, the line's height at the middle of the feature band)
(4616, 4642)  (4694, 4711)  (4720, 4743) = 0.5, 26.1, 25.9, 25.9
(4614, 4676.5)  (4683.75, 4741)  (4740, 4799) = 0.3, 25.8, 25.8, 25.8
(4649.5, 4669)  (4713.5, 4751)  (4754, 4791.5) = -0.9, 25.6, 25.4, 25.5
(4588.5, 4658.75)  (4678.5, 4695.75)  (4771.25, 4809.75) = 0.0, 25.7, 25.7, 25.7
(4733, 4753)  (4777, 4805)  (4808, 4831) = 0.9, 26.1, 26.7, 26.5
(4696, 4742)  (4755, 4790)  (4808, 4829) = 1.1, 25.6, 26.8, 26.2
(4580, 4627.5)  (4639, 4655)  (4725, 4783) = 0.2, 25.5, 25.8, 25.6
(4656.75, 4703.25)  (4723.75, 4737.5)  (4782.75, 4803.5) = 0.0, 25.6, 25.5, 25.6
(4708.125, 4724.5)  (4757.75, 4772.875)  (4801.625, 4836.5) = 0.6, 26.3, 26.5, 26.4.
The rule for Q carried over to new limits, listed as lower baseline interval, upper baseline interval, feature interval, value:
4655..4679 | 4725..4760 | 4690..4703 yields 0.1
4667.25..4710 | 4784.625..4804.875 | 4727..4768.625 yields -0.5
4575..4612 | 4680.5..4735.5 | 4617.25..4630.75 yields -0.6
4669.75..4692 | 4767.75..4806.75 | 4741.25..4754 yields -0.4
